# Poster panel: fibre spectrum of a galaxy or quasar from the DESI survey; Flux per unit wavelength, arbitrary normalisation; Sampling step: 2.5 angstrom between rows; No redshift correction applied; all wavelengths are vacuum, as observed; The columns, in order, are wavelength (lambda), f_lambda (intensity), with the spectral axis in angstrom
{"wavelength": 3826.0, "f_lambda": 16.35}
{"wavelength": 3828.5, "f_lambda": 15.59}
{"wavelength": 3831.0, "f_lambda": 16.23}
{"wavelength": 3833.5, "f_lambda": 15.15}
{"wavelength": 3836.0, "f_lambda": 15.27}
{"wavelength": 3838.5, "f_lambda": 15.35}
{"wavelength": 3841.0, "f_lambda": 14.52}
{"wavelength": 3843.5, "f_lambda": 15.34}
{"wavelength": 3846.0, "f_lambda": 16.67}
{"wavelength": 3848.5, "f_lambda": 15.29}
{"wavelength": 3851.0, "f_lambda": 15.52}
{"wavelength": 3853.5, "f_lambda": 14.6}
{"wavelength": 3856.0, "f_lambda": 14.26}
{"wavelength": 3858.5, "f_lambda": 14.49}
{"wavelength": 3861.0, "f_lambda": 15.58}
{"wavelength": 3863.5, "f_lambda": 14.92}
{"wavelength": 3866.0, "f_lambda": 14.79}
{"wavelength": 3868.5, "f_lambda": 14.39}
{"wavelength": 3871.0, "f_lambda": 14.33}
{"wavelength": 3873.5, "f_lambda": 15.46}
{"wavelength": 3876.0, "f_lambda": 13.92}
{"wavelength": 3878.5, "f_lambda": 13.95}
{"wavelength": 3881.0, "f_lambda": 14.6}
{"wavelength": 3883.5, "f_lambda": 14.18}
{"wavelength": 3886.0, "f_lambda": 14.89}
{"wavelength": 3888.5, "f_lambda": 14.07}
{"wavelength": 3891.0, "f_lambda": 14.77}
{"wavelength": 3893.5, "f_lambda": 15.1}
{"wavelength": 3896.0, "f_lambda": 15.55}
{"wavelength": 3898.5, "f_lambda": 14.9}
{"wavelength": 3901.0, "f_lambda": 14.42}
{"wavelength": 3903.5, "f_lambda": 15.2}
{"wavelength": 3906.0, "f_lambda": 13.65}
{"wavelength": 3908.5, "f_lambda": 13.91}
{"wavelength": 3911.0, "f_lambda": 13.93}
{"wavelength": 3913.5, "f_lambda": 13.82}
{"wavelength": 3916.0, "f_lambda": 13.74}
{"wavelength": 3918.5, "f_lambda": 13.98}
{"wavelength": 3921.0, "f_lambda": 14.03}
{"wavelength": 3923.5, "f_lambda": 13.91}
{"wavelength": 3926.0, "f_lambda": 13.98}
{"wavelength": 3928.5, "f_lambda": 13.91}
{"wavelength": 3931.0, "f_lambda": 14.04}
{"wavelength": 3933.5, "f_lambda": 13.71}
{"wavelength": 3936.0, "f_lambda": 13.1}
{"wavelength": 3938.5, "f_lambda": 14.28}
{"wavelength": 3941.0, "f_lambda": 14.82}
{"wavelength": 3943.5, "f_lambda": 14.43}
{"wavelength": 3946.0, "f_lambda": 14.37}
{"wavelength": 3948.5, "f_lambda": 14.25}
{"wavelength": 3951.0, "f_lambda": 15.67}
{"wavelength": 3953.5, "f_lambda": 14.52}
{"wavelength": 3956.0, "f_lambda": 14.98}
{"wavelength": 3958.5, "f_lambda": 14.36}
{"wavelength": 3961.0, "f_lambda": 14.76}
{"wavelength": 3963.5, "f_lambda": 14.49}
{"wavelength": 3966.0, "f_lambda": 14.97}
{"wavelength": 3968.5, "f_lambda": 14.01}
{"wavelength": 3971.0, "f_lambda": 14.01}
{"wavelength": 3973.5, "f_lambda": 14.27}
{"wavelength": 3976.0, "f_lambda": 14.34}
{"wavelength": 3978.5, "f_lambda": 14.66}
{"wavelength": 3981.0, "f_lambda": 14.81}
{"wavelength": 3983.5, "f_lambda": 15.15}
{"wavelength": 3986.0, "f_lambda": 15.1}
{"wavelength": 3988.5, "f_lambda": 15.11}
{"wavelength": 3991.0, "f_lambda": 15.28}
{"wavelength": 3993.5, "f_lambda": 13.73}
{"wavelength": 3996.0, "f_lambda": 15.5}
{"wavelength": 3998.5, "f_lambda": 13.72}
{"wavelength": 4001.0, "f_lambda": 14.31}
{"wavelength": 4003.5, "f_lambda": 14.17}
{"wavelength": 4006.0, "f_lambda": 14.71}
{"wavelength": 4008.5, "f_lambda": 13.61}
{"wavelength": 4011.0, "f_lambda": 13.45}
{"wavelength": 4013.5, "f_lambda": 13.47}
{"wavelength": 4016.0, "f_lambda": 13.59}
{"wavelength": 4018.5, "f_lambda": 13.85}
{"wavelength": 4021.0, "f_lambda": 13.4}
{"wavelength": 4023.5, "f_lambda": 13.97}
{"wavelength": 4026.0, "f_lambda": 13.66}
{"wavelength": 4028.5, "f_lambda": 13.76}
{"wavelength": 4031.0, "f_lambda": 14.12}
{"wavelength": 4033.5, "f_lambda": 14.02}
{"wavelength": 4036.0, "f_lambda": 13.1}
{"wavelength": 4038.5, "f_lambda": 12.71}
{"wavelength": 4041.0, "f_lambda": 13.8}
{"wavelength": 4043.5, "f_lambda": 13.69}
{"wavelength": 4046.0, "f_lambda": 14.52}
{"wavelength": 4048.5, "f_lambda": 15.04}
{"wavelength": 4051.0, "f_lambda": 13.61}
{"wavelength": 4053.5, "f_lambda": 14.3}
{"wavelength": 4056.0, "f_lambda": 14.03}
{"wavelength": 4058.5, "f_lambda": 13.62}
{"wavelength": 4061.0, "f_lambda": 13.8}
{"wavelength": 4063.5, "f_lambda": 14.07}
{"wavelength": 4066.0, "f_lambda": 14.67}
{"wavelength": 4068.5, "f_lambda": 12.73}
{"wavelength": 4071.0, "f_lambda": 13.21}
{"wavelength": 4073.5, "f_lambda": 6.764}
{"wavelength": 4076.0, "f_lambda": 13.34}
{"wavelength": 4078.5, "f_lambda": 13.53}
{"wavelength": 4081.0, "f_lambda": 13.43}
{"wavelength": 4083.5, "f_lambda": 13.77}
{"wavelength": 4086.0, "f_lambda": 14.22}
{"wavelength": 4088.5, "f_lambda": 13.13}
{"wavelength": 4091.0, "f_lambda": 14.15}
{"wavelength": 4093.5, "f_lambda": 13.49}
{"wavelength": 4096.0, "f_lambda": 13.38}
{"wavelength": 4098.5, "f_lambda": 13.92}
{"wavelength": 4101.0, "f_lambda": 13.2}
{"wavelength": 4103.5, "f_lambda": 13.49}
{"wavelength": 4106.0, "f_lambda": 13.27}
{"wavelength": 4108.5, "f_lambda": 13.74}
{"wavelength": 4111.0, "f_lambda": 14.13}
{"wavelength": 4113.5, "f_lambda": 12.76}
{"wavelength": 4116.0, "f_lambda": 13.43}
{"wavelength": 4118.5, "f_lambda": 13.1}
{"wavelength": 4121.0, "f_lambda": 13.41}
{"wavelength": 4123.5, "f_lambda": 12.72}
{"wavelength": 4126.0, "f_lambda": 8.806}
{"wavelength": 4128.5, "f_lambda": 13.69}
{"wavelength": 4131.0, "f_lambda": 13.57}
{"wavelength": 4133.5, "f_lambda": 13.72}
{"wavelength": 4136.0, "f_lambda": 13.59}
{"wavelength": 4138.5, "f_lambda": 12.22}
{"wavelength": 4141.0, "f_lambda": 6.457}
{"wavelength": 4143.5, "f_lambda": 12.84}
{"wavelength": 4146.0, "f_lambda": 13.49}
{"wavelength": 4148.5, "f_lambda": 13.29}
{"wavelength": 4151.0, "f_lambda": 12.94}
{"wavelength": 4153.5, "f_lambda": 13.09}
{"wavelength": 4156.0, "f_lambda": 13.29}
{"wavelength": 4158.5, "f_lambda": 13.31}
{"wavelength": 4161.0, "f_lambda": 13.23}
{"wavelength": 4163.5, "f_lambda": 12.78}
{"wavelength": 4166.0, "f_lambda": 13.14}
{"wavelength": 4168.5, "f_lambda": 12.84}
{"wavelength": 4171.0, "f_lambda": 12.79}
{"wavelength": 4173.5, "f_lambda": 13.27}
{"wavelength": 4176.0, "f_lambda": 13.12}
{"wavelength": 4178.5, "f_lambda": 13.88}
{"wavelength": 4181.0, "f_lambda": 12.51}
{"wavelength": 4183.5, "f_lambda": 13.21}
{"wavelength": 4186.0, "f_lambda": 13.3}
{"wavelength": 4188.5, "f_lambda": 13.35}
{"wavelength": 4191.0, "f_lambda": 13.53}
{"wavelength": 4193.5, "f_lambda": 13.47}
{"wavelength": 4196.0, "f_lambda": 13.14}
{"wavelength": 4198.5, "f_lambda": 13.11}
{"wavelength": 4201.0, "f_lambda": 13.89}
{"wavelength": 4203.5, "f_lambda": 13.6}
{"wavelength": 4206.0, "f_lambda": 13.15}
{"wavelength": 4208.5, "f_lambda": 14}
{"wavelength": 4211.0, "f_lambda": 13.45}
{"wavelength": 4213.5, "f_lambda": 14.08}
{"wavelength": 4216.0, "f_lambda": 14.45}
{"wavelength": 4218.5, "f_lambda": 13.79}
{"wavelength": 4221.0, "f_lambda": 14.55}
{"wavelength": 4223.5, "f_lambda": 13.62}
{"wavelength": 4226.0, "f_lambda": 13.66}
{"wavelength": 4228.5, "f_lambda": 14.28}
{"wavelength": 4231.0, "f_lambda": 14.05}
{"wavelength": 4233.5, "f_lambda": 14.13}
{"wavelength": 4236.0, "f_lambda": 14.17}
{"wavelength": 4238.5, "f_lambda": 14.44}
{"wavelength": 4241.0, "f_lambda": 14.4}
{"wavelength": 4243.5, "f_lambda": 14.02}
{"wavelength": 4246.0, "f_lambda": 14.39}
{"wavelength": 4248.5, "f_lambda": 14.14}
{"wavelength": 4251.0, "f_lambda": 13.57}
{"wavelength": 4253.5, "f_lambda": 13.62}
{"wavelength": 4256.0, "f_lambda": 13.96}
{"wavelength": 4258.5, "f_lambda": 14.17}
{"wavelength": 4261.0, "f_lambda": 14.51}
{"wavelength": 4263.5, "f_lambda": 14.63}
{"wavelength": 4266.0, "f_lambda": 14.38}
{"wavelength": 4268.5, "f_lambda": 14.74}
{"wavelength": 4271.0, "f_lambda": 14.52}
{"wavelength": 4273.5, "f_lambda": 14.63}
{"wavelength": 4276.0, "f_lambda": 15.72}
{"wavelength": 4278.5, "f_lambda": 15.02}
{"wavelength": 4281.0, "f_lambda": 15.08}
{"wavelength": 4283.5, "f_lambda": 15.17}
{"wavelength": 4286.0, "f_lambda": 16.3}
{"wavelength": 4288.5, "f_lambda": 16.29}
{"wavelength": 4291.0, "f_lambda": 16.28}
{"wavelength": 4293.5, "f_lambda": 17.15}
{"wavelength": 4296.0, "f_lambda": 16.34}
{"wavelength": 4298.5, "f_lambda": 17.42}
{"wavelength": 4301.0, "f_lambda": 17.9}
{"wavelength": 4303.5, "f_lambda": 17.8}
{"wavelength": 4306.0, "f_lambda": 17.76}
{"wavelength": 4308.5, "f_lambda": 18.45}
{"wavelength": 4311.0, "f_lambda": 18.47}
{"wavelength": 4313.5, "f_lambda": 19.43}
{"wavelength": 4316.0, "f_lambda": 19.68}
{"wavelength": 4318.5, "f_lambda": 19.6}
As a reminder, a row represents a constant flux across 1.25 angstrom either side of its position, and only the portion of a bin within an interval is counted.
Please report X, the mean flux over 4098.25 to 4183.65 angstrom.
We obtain 12.9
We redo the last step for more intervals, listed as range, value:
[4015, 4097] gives 13.5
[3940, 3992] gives 14.7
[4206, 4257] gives 14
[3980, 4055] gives 14.1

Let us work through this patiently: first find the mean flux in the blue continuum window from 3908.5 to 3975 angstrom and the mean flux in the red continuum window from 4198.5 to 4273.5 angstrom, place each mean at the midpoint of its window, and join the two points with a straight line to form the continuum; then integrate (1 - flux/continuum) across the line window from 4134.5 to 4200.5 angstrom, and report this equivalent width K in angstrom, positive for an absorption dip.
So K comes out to 5.64 angstrom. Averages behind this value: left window 14.2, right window 14.1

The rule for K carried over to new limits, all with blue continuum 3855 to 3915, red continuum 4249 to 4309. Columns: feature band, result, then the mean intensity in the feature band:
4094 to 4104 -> 1.1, 13.5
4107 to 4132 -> 3.7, 12.9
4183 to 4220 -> 4.3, 13.6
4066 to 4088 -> 3.4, 12.8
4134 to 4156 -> 4.2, 12.3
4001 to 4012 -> 0.6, 14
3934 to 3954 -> 0.4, 14.4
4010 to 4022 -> 1.1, 13.6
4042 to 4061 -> 1.1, 14.1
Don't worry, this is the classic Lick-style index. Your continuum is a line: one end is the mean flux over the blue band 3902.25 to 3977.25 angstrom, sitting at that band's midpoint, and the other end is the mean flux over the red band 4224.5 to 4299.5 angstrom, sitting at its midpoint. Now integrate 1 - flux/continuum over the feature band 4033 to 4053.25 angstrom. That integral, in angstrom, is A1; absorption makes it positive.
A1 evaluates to 0.9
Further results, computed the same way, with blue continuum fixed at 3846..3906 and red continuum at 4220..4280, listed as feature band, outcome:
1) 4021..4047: 1.5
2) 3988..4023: 1.2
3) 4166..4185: 1.7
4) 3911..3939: 1.6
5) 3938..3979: 0.3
